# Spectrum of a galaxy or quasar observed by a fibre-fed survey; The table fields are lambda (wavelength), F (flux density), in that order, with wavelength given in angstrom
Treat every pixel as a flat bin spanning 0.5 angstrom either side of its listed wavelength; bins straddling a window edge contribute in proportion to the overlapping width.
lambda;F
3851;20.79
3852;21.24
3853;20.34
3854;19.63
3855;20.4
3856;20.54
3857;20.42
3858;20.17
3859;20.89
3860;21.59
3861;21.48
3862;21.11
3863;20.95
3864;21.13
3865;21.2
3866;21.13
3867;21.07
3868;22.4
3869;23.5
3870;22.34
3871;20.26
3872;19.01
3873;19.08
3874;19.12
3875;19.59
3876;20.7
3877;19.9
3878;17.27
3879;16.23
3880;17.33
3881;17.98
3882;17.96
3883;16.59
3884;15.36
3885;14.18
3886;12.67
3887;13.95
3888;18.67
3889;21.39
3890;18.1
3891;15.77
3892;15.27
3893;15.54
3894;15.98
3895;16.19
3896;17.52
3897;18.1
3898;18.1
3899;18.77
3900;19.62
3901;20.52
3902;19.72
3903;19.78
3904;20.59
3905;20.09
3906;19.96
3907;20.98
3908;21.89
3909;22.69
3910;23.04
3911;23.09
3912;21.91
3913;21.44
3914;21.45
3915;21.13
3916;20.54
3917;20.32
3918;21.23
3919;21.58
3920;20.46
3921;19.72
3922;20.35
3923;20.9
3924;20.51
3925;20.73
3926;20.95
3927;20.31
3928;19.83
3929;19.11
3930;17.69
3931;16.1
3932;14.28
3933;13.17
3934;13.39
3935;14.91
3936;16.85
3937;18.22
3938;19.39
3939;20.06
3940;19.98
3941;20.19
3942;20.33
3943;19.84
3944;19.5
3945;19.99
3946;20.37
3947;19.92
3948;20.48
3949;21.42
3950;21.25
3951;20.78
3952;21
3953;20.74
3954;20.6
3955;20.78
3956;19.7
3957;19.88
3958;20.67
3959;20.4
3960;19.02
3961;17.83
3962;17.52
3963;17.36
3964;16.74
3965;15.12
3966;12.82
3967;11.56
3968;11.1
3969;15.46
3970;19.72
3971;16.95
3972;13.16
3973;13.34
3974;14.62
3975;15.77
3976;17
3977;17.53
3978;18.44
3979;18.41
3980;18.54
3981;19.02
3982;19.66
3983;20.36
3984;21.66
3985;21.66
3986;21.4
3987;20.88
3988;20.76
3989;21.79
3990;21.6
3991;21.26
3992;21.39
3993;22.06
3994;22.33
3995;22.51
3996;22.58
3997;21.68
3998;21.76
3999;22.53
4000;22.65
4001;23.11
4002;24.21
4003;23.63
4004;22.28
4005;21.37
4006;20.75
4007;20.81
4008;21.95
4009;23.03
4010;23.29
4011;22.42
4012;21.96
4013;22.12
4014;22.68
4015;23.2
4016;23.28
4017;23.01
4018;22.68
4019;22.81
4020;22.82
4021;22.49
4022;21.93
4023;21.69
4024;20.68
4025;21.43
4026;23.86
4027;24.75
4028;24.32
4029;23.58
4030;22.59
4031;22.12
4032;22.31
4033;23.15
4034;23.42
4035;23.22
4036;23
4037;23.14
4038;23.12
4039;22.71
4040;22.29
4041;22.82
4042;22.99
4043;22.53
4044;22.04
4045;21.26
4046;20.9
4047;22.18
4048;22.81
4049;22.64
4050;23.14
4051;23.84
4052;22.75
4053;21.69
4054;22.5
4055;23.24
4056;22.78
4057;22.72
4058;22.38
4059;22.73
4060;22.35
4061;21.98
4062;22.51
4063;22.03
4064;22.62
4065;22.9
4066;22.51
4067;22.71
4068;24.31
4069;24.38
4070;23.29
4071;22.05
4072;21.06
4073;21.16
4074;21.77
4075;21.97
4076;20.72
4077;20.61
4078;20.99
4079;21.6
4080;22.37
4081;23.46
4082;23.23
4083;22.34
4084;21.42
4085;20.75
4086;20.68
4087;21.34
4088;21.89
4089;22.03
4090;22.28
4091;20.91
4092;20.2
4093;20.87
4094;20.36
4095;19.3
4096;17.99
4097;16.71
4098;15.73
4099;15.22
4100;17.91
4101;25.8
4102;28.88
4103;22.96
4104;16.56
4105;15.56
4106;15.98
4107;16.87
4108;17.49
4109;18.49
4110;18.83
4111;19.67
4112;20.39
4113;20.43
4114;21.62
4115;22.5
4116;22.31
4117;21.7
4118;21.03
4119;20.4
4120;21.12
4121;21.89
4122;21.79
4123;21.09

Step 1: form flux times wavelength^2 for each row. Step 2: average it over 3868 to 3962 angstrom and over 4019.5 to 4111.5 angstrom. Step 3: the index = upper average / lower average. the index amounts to 1.22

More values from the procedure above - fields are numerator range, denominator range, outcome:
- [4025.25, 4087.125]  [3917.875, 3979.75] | 1.30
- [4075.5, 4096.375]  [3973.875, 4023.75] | 1.04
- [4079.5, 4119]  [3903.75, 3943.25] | 1.13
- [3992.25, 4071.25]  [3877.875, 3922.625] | 1.28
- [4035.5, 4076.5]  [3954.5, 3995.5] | 1.27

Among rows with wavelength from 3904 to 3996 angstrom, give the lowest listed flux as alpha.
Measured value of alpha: 11.1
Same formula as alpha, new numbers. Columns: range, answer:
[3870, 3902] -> 12.67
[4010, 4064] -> 20.68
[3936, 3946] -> 16.85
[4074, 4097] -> 16.71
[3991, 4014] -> 20.75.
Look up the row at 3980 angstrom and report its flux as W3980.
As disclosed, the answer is 18.54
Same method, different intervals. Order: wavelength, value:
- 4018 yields 22.68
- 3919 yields 21.58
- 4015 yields 23.2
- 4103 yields 22.96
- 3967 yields 11.56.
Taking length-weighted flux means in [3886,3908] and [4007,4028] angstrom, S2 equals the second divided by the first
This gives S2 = 1.2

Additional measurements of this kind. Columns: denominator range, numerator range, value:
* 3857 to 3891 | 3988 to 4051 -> 1.17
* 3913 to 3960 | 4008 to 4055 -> 1.16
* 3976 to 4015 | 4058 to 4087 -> 1.03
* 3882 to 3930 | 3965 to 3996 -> 0.96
